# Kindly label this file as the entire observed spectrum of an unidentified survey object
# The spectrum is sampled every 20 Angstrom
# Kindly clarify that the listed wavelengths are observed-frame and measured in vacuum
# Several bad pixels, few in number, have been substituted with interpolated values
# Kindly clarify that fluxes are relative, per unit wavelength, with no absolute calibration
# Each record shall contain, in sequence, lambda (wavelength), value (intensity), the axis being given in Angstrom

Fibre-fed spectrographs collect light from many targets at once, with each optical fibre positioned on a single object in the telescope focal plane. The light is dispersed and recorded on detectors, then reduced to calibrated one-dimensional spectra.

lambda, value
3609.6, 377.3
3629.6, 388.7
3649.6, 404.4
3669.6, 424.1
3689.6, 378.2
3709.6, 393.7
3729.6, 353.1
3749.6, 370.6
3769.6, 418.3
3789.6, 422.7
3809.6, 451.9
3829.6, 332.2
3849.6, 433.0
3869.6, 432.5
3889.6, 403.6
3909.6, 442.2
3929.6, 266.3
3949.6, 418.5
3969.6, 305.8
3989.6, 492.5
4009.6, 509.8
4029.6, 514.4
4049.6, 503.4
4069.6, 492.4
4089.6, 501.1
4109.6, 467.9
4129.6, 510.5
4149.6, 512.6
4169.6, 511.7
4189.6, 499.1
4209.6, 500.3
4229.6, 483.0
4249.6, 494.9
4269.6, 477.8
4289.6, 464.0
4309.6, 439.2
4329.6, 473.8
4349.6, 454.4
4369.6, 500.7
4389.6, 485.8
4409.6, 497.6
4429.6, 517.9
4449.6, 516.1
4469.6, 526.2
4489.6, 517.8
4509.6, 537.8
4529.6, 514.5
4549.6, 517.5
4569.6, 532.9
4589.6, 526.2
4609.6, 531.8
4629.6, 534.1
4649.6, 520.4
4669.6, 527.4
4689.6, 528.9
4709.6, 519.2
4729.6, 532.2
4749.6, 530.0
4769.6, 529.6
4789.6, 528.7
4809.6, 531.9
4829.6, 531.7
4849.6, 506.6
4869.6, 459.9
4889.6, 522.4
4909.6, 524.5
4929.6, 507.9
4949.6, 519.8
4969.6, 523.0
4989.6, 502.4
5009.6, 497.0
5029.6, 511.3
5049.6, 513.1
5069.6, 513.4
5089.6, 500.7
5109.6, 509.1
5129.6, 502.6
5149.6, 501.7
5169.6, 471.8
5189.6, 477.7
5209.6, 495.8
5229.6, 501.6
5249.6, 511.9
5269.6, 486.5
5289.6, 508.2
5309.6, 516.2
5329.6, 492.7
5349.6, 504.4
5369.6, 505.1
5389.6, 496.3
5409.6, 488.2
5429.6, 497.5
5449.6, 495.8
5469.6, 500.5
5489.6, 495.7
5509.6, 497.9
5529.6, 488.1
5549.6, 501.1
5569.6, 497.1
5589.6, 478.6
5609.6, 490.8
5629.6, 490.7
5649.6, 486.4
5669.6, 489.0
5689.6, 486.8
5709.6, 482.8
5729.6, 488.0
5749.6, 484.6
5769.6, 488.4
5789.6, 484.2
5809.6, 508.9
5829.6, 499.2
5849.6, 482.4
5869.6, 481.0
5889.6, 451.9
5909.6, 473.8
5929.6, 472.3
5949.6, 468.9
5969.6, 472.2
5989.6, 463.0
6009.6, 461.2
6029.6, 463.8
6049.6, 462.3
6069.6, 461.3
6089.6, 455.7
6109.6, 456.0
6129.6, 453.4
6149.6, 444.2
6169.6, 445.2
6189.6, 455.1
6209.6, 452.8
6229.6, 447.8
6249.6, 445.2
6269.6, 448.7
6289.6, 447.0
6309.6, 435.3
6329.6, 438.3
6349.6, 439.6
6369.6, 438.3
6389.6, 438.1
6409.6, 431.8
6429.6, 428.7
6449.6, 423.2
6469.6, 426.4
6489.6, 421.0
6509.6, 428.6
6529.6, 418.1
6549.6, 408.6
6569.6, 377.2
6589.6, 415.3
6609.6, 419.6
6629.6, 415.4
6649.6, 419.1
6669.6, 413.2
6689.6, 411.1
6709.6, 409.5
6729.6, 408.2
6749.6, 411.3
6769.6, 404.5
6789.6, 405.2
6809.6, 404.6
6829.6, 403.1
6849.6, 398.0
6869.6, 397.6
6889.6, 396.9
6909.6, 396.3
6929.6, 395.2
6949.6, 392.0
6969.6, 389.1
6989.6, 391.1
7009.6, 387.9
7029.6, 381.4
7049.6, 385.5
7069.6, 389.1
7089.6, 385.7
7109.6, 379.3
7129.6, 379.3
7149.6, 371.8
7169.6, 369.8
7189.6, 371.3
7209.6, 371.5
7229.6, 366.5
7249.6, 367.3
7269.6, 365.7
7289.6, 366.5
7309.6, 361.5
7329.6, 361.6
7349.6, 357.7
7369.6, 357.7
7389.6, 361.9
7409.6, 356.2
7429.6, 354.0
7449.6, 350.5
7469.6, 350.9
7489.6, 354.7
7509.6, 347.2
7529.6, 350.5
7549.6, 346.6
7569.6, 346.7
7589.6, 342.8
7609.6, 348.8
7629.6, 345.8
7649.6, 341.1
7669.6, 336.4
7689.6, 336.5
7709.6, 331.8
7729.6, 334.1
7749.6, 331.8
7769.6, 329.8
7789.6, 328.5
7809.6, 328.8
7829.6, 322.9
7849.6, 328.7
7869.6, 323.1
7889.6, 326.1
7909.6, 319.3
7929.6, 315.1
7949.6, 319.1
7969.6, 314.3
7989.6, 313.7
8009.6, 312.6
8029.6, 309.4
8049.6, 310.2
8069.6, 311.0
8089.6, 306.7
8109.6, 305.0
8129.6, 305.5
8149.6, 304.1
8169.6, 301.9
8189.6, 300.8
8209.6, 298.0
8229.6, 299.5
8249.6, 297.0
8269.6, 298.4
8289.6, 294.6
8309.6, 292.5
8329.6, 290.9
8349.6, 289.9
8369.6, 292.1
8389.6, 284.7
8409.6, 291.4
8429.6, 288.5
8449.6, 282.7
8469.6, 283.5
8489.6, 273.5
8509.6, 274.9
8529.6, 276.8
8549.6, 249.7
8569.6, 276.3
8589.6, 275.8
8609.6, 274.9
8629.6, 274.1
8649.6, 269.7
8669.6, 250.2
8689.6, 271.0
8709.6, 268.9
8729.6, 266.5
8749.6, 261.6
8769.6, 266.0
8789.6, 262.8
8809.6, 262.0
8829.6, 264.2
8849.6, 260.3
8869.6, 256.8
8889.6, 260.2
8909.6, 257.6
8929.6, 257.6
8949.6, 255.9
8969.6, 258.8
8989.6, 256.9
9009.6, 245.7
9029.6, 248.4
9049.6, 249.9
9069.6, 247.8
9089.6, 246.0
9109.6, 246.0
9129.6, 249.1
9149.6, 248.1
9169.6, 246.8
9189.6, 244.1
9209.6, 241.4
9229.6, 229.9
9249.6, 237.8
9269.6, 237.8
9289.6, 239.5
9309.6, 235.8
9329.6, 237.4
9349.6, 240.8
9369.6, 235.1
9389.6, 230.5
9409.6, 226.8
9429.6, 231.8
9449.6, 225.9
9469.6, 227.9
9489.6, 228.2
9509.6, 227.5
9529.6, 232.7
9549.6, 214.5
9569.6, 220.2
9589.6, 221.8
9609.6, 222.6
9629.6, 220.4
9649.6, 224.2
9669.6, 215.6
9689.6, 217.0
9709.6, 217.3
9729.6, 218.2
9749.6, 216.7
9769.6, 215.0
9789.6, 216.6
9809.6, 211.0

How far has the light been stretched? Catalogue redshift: 0.000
